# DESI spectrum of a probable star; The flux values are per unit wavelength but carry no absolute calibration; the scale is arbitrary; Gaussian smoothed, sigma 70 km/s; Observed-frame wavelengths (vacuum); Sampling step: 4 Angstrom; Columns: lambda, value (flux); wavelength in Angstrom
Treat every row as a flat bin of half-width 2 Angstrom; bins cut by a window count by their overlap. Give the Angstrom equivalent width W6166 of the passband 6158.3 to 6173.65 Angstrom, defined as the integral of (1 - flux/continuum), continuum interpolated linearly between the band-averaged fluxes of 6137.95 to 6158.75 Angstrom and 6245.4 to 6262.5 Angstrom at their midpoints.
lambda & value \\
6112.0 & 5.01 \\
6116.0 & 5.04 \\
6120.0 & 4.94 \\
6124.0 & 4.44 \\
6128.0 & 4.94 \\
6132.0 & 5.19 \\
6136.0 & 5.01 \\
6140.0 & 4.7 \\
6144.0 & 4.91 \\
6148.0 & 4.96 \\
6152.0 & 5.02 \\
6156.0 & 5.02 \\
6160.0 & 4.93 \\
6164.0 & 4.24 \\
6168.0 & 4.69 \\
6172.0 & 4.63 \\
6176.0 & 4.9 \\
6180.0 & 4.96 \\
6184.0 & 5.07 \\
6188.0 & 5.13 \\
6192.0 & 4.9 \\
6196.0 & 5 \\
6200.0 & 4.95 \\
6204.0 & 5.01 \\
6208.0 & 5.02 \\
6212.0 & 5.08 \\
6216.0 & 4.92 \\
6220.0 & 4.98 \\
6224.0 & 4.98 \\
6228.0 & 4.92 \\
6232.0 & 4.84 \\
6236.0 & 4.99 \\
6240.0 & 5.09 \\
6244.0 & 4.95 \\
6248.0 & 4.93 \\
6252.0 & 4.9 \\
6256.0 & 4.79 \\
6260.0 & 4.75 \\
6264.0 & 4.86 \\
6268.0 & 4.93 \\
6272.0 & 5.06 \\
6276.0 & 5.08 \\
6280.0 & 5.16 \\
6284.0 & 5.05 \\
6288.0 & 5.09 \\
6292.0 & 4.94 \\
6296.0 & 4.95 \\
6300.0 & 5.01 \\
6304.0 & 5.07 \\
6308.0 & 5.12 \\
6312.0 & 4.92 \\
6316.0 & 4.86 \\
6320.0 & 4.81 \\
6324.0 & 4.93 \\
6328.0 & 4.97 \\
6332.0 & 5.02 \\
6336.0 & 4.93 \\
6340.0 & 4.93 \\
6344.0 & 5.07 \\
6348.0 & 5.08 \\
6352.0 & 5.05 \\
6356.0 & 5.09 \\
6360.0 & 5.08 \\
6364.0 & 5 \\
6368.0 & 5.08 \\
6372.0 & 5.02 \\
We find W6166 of 0.9 Angstrom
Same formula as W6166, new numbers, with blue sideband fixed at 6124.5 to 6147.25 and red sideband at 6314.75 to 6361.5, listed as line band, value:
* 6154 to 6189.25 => 0.7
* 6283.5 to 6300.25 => -0.1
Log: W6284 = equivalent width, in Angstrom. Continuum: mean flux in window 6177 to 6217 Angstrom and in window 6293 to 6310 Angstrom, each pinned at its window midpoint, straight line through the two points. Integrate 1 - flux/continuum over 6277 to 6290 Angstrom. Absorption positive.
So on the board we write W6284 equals -0.19 Angstrom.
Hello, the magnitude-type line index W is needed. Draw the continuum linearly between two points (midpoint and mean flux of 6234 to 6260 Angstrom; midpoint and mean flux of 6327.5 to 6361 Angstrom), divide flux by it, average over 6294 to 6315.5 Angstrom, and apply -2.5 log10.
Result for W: 0.00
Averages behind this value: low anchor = 4.93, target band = 5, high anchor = 5.03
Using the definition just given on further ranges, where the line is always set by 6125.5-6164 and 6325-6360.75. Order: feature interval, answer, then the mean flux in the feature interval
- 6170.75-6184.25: 0.01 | 4.88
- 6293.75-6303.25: 0.00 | 4.99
